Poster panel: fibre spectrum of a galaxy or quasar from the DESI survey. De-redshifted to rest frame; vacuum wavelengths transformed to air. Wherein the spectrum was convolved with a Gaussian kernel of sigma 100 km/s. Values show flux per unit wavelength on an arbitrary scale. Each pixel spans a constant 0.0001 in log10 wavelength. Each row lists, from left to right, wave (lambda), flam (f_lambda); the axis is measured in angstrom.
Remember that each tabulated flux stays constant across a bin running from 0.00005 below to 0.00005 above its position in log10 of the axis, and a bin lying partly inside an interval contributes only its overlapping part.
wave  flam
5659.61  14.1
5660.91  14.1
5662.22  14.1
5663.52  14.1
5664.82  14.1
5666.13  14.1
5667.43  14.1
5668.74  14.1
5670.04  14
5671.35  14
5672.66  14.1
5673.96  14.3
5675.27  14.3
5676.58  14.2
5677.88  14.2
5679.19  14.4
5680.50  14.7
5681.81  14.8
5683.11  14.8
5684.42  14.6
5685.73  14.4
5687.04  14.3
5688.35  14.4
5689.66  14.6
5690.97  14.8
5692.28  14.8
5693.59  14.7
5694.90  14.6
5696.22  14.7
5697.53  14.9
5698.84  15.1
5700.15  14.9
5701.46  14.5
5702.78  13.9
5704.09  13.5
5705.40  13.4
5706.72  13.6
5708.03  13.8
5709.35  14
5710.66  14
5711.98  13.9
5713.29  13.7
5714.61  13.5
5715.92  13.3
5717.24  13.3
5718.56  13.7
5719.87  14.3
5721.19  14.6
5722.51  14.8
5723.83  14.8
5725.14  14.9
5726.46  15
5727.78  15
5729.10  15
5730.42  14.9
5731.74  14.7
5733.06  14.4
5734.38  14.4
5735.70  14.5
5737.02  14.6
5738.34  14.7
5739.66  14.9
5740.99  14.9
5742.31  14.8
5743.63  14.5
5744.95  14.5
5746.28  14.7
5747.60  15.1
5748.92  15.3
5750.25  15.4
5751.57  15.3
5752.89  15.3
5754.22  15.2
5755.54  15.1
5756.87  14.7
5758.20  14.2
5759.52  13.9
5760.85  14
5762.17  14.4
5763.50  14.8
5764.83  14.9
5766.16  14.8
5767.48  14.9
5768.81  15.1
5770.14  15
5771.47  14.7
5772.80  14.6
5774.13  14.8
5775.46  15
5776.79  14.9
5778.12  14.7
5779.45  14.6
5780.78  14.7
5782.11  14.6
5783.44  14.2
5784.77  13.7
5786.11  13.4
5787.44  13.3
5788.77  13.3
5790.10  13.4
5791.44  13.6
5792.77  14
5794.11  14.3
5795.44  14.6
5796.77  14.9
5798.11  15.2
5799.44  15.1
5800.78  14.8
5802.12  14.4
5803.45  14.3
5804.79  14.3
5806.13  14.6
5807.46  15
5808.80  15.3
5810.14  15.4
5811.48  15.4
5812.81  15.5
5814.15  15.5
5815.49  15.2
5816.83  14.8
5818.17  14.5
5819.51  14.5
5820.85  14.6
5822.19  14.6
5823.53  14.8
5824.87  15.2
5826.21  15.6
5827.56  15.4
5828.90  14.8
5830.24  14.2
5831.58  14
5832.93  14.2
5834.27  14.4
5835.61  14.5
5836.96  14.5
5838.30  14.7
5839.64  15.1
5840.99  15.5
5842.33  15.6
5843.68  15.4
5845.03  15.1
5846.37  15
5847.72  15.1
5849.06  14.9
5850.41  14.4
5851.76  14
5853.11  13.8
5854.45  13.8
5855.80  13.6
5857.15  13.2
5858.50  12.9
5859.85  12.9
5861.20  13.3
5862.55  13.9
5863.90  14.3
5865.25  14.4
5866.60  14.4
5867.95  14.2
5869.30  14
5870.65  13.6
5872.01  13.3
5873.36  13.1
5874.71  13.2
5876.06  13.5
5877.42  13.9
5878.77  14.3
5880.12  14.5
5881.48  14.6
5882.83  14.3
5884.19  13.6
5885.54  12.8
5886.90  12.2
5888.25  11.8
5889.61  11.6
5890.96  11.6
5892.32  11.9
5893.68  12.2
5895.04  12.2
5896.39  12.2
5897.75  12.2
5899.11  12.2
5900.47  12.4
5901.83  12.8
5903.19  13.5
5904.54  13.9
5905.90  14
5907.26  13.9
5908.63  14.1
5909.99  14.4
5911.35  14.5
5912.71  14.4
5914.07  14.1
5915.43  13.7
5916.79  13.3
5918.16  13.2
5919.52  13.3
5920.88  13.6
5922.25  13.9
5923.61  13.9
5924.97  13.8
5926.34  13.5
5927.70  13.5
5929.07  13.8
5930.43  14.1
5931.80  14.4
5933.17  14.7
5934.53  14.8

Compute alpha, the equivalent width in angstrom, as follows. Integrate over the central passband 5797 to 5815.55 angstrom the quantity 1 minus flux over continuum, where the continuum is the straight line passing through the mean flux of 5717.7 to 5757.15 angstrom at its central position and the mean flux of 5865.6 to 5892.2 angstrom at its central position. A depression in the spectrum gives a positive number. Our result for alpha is -1.2 angstrom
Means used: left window 14.8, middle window 15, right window 13.4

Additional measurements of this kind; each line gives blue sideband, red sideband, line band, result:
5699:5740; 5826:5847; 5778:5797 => 0.74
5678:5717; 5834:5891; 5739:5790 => -1.71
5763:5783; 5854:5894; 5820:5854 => -2.14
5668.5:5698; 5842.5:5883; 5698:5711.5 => 0.32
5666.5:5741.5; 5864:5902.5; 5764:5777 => -0.90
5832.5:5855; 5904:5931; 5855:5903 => 3.79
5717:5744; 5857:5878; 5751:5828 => -2.55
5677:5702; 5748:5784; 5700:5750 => 1.12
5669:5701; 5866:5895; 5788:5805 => -0.65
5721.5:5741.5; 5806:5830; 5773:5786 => 0.34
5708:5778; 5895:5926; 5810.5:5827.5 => -1.14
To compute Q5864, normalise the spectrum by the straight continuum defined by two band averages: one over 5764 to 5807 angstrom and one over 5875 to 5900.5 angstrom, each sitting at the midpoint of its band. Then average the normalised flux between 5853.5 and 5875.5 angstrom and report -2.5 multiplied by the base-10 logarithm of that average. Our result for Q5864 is -0.03 mag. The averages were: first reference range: 14.5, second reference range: 12.9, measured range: 13.6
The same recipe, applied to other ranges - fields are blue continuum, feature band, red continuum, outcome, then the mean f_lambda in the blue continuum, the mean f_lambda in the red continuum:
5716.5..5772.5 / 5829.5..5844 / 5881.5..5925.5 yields -0.07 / 14.7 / 13.2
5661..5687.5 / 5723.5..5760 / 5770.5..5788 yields -0.03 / 14.3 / 14.4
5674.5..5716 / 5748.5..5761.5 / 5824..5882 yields -0.04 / 14.3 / 14.3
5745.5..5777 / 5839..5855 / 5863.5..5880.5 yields -0.05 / 14.8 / 13.9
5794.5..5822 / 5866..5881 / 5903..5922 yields 0.03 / 14.9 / 13.9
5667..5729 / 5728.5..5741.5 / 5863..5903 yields -0.05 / 14.3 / 13.2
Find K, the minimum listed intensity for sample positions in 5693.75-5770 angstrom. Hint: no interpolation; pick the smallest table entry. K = 13.3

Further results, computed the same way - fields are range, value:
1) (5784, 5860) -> 12.9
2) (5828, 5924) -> 11.6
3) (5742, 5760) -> 13.9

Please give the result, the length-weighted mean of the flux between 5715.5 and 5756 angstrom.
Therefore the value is 14.7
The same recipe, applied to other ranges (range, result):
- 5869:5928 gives 13.3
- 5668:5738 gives 14.4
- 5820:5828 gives 15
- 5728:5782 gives 14.8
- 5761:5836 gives 14.6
